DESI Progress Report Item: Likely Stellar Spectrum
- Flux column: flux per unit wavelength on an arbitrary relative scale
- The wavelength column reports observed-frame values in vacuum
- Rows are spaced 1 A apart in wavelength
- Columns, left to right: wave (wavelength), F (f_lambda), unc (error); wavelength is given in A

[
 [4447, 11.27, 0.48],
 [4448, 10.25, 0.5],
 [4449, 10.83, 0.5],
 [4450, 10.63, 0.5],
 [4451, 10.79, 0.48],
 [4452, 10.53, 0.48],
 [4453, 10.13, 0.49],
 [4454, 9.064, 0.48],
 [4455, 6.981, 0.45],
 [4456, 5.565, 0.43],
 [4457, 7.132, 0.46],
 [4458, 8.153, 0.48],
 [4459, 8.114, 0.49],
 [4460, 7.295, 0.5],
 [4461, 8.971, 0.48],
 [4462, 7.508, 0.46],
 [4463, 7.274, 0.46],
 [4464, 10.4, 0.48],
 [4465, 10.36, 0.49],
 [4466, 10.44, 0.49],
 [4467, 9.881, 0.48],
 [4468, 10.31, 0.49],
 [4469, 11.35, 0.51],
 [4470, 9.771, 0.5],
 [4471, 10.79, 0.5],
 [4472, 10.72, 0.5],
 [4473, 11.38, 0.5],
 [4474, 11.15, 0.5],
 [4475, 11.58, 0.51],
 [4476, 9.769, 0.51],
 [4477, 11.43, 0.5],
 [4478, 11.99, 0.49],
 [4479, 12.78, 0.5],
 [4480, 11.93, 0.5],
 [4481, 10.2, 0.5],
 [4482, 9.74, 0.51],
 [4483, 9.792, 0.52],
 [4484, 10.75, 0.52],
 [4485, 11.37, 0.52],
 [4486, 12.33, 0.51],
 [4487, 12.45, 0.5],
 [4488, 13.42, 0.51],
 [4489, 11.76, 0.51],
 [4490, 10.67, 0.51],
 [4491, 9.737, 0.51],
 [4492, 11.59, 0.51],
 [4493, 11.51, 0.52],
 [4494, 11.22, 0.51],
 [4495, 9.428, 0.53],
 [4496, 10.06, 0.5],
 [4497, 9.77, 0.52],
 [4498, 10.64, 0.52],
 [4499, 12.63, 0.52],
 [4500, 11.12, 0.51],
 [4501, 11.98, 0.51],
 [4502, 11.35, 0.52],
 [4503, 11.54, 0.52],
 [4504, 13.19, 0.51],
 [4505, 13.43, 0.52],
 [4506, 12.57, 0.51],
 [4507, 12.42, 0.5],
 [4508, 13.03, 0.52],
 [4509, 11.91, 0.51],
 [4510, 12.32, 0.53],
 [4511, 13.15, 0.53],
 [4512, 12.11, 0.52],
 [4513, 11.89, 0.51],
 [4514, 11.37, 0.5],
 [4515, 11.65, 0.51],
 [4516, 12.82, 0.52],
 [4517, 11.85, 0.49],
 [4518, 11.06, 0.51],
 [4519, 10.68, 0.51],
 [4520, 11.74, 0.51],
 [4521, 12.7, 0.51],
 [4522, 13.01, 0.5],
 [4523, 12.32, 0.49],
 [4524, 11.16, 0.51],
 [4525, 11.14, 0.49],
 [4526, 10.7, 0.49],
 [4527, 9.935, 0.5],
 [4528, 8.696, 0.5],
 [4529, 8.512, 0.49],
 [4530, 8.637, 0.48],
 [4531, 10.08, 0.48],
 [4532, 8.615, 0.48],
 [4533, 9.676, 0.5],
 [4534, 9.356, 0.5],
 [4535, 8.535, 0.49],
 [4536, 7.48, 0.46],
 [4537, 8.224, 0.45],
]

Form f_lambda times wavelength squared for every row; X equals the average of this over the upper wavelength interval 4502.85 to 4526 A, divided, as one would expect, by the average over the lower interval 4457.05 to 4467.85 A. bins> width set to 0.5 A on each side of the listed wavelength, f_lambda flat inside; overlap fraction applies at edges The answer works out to 1.4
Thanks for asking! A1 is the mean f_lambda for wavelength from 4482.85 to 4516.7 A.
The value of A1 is 11.7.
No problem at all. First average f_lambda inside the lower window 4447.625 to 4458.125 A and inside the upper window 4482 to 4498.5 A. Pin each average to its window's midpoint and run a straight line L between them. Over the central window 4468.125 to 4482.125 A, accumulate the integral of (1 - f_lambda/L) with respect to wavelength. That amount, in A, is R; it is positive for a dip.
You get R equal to -1.1 A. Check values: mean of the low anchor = 9.12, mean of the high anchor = 11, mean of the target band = 11.1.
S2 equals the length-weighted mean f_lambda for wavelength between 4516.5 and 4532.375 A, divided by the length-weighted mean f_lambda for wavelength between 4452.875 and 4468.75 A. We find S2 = 1.2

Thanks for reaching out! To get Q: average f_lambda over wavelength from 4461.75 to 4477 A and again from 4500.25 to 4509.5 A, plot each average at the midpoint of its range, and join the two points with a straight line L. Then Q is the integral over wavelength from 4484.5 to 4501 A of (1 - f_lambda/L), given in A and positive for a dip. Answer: 0.5 A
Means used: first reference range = 10.3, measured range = 11.3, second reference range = 12.3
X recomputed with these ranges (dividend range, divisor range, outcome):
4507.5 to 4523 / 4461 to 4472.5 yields 1.25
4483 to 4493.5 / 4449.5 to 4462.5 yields 1.37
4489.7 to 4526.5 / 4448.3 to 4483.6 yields 1.21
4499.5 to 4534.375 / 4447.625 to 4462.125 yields 1.33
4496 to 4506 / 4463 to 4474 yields 1.14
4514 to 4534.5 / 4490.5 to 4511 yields 0.93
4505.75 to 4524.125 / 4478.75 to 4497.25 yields 1.11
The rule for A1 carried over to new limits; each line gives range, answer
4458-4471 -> 9.32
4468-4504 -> 11.2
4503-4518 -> 12.3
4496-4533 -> 11.4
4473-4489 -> 11.4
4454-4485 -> 9.8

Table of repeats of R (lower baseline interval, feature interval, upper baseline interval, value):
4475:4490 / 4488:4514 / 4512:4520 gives -0.30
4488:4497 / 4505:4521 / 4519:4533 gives -2.18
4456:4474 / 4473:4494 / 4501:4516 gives -1.42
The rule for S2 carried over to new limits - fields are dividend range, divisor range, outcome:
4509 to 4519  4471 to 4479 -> 1.06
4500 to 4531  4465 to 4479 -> 1.07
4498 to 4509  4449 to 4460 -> 1.40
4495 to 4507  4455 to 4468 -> 1.37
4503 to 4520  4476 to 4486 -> 1.10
